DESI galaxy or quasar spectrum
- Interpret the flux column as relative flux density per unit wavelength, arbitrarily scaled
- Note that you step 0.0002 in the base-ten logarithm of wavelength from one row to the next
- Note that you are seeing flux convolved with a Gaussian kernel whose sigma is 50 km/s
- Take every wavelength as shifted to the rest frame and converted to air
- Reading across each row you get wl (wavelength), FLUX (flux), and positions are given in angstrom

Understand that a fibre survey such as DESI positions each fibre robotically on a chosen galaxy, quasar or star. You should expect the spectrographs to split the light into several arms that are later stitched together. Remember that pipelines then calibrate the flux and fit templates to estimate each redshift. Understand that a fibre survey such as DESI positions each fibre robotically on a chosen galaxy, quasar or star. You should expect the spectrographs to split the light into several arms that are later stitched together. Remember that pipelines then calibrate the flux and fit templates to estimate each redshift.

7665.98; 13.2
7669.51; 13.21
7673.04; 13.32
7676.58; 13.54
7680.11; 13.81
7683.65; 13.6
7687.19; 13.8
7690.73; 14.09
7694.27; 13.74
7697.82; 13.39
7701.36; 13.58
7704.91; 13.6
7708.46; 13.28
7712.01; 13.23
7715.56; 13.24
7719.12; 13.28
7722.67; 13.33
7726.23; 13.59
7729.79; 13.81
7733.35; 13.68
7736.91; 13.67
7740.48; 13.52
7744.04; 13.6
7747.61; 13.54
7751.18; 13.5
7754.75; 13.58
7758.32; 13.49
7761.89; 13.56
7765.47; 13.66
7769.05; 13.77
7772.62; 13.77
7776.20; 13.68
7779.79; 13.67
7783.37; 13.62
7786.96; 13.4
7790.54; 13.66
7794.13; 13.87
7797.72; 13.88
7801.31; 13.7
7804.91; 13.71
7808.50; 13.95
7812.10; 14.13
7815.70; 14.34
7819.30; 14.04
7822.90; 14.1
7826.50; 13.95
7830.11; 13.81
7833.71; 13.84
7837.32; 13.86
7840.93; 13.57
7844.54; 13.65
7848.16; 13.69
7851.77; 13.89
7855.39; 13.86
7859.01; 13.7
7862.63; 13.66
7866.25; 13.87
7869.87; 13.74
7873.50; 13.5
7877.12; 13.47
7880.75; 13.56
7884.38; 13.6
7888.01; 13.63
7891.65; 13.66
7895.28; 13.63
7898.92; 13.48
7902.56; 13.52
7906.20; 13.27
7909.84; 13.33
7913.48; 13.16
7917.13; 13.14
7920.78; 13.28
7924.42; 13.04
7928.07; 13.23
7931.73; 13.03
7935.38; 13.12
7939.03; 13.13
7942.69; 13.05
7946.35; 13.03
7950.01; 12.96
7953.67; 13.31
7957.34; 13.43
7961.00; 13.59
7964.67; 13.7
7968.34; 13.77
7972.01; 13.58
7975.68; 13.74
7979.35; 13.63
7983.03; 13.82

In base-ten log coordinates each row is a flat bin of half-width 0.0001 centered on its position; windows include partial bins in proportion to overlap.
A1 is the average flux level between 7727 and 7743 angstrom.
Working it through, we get 13.7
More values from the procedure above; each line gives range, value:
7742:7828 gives 13.8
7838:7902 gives 13.7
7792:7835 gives 13.9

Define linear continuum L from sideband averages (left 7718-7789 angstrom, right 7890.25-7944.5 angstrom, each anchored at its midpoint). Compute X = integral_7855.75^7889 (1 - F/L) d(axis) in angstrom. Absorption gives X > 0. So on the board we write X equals -0.72 angstrom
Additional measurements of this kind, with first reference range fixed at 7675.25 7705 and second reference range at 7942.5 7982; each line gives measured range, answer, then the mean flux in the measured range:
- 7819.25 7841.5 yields -0.5 angstrom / 13.9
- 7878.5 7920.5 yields 0.2 angstrom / 13.4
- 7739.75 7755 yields 0.1 angstrom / 13.5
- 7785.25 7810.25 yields -0.3 angstrom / 13.7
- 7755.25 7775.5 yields 0.0 angstrom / 13.7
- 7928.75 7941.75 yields 0.4 angstrom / 13.1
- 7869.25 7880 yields 0.0 angstrom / 13.6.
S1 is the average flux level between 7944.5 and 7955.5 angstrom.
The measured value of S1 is 13.1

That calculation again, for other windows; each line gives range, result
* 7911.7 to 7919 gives 13.1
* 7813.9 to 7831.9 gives 14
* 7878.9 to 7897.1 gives 13.6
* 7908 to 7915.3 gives 13.3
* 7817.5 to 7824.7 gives 14.1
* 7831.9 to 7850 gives 13.7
